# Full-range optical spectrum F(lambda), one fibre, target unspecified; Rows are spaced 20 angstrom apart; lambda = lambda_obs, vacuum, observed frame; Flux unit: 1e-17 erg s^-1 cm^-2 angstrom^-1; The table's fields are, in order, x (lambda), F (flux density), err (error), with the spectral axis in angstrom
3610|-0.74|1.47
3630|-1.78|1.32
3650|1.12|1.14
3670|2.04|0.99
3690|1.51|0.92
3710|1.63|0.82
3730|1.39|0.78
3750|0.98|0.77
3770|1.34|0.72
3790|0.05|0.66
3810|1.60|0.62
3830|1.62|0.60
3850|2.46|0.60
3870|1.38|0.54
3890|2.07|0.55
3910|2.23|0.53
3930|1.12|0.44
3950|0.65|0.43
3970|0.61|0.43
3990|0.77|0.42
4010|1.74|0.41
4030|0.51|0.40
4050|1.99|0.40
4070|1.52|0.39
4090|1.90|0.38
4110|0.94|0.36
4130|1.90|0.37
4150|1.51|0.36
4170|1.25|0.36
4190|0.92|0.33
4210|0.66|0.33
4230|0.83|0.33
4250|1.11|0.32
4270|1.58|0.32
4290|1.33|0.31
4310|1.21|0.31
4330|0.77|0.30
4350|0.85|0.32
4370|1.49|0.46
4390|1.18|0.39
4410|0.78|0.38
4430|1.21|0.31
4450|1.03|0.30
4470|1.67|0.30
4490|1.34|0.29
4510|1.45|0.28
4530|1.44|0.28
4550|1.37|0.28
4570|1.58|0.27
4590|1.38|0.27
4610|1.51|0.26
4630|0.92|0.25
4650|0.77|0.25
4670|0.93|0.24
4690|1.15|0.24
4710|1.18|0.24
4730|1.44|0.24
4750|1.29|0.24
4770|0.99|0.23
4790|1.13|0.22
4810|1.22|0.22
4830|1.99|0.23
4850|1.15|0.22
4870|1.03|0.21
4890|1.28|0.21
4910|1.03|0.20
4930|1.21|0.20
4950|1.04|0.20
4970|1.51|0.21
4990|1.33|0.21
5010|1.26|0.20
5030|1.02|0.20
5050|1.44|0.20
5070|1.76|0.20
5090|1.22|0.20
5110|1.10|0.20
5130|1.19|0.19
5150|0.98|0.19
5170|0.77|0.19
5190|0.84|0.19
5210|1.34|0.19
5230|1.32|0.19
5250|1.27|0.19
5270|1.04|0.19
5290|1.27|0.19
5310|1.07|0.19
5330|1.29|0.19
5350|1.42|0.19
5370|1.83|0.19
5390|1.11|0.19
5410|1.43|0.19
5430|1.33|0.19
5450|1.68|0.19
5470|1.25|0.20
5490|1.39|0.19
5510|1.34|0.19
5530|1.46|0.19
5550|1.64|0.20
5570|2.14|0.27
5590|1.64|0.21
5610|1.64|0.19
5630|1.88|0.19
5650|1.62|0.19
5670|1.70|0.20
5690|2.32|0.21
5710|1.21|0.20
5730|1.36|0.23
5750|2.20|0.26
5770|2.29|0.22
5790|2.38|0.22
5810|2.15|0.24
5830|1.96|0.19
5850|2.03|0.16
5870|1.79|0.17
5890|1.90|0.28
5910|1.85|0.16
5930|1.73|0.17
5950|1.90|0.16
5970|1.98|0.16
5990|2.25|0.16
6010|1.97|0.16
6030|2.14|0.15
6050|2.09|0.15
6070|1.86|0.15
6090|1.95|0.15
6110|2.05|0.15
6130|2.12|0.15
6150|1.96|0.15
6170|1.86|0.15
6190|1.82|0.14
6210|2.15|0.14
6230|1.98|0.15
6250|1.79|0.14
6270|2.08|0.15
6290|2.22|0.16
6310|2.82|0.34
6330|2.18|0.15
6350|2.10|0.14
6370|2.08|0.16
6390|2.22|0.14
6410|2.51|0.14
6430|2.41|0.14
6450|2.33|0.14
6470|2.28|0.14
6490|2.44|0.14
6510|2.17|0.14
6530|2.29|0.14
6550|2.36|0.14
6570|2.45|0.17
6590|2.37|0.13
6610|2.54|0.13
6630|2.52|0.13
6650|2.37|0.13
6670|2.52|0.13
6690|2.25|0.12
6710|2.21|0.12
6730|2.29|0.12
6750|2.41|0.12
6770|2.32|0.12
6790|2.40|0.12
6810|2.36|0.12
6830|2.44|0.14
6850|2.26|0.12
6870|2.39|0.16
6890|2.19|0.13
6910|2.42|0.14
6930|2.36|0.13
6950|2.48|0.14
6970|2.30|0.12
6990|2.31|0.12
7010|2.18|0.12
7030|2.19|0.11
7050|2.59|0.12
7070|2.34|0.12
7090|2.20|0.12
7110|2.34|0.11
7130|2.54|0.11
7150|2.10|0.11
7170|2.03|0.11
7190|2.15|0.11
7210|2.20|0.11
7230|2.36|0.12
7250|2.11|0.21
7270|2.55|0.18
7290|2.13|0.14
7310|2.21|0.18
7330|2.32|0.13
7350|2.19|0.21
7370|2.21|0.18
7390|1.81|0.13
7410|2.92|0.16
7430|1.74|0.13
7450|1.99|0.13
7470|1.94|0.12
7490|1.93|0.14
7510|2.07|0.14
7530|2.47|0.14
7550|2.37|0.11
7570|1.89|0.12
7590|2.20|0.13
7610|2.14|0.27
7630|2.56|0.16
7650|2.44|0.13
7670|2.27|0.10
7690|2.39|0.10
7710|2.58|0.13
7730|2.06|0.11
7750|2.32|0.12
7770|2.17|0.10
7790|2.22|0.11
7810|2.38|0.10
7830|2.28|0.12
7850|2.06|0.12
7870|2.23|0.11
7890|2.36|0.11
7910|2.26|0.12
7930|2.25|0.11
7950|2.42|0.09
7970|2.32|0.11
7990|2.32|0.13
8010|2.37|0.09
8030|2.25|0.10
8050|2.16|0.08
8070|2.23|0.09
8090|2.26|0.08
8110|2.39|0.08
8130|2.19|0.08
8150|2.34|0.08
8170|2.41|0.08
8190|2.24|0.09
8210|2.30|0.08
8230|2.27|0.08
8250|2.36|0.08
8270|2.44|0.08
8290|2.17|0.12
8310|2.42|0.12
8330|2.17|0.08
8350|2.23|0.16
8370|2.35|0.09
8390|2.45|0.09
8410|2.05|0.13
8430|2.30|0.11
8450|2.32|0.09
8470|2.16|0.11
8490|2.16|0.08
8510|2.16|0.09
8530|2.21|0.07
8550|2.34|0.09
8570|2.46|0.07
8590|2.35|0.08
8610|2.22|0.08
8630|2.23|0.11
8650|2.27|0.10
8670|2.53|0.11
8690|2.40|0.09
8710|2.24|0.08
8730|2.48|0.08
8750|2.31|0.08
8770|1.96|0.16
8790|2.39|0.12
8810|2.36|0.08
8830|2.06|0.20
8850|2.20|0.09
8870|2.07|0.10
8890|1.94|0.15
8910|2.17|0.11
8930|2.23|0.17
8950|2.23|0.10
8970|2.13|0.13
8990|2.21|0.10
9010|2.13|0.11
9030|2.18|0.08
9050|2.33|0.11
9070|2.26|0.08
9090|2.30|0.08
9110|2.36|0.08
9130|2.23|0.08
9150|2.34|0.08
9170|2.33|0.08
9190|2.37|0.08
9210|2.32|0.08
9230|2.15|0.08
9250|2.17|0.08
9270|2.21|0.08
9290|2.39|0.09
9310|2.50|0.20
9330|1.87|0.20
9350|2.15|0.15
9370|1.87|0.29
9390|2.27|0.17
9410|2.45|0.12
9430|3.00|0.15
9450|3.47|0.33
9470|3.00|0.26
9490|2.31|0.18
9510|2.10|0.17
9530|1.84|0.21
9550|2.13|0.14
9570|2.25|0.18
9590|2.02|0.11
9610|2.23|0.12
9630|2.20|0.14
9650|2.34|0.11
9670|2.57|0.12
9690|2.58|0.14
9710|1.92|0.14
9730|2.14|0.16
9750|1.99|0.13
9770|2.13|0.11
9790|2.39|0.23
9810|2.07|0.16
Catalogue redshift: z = 0.44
